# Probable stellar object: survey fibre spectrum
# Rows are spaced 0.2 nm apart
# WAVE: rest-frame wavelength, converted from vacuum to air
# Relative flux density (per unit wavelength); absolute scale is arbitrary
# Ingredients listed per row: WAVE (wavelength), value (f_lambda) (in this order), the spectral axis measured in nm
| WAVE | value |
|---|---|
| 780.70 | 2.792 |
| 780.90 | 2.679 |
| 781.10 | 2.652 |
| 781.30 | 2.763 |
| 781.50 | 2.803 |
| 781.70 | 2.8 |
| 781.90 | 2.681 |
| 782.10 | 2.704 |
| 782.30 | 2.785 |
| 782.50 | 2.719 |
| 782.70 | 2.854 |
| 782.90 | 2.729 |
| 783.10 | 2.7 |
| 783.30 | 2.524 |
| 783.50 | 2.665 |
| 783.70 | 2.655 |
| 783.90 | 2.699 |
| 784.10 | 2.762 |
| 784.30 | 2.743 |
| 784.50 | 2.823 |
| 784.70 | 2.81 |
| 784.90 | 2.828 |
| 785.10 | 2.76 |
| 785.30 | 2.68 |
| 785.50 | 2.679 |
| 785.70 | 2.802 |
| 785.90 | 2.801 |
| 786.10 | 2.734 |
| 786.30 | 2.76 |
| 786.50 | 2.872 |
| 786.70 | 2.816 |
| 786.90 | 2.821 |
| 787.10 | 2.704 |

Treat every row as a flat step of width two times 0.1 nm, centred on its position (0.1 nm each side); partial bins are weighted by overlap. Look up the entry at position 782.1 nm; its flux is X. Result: 2.704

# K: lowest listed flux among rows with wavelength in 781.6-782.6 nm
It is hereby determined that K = 2.681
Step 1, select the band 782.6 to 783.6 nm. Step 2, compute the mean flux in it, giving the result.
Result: 2.69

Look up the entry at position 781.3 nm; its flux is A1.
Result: 2.763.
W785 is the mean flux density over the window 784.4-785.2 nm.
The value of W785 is 2.81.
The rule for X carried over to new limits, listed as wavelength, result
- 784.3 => 2.743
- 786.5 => 2.872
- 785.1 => 2.76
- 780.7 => 2.792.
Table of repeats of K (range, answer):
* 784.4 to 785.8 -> 2.679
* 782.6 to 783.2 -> 2.7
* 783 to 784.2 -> 2.524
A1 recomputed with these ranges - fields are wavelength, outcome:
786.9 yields 2.821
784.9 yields 2.828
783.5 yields 2.665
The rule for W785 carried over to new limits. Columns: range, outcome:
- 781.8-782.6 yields 2.72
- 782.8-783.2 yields 2.71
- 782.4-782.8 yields 2.79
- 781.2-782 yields 2.76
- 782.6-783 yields 2.79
